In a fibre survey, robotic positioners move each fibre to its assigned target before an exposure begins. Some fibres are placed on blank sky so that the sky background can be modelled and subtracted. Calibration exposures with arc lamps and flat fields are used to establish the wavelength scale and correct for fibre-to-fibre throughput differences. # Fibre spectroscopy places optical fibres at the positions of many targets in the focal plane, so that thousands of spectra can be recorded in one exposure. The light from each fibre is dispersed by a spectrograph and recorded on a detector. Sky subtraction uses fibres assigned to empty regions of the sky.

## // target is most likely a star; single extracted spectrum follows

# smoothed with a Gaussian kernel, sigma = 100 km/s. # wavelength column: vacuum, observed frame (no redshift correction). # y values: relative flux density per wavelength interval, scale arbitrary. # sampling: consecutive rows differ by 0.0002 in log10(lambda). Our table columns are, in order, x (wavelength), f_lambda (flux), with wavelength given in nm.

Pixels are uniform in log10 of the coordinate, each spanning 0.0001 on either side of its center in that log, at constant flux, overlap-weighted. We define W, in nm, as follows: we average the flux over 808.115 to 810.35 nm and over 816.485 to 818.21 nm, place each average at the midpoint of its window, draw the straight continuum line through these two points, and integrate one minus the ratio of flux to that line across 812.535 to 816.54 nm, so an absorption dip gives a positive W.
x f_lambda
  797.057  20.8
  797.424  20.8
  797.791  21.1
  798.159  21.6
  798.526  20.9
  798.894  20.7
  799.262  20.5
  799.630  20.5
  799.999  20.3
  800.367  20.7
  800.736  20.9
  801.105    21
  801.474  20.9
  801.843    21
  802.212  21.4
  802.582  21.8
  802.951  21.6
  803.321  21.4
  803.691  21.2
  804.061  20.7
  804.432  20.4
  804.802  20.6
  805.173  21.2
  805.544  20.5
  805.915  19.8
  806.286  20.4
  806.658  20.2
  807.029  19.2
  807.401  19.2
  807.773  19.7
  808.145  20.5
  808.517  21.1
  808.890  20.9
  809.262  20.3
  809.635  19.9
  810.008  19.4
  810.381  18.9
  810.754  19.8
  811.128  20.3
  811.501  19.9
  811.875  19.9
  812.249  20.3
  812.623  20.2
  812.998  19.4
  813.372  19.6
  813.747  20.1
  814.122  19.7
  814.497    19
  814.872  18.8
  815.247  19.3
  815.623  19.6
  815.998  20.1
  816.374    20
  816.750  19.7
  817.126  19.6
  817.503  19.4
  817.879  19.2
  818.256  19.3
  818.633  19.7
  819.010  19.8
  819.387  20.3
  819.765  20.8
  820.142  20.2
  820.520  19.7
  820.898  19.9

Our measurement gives 0.03 nm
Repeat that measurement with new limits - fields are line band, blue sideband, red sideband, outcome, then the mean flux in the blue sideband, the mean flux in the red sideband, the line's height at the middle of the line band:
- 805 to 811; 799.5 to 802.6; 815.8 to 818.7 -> 0.09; 20.9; 19.6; 20.4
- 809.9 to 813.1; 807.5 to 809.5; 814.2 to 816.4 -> 0.03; 20.4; 19.4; 20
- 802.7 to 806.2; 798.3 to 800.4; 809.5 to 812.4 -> -0.10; 20.6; 19.8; 20.3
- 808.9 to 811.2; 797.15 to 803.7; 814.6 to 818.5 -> 0.03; 21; 19.5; 20.1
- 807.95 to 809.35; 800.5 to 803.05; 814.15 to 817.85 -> -0.02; 21.2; 19.5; 20.4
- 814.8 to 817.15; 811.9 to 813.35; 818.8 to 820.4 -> 0.05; 19.9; 20.2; 20.1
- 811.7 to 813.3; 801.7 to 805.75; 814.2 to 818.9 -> 0.00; 21.1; 19.5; 20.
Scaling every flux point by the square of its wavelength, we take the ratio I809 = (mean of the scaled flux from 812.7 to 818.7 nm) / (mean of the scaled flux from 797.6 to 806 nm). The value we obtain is 1.0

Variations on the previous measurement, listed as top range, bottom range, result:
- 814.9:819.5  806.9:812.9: 1.00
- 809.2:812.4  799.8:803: 0.96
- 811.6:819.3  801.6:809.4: 0.98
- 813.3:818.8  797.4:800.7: 0.98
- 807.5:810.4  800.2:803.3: 0.97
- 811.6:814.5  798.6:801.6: 0.99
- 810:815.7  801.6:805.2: 0.95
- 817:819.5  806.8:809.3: 1.00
